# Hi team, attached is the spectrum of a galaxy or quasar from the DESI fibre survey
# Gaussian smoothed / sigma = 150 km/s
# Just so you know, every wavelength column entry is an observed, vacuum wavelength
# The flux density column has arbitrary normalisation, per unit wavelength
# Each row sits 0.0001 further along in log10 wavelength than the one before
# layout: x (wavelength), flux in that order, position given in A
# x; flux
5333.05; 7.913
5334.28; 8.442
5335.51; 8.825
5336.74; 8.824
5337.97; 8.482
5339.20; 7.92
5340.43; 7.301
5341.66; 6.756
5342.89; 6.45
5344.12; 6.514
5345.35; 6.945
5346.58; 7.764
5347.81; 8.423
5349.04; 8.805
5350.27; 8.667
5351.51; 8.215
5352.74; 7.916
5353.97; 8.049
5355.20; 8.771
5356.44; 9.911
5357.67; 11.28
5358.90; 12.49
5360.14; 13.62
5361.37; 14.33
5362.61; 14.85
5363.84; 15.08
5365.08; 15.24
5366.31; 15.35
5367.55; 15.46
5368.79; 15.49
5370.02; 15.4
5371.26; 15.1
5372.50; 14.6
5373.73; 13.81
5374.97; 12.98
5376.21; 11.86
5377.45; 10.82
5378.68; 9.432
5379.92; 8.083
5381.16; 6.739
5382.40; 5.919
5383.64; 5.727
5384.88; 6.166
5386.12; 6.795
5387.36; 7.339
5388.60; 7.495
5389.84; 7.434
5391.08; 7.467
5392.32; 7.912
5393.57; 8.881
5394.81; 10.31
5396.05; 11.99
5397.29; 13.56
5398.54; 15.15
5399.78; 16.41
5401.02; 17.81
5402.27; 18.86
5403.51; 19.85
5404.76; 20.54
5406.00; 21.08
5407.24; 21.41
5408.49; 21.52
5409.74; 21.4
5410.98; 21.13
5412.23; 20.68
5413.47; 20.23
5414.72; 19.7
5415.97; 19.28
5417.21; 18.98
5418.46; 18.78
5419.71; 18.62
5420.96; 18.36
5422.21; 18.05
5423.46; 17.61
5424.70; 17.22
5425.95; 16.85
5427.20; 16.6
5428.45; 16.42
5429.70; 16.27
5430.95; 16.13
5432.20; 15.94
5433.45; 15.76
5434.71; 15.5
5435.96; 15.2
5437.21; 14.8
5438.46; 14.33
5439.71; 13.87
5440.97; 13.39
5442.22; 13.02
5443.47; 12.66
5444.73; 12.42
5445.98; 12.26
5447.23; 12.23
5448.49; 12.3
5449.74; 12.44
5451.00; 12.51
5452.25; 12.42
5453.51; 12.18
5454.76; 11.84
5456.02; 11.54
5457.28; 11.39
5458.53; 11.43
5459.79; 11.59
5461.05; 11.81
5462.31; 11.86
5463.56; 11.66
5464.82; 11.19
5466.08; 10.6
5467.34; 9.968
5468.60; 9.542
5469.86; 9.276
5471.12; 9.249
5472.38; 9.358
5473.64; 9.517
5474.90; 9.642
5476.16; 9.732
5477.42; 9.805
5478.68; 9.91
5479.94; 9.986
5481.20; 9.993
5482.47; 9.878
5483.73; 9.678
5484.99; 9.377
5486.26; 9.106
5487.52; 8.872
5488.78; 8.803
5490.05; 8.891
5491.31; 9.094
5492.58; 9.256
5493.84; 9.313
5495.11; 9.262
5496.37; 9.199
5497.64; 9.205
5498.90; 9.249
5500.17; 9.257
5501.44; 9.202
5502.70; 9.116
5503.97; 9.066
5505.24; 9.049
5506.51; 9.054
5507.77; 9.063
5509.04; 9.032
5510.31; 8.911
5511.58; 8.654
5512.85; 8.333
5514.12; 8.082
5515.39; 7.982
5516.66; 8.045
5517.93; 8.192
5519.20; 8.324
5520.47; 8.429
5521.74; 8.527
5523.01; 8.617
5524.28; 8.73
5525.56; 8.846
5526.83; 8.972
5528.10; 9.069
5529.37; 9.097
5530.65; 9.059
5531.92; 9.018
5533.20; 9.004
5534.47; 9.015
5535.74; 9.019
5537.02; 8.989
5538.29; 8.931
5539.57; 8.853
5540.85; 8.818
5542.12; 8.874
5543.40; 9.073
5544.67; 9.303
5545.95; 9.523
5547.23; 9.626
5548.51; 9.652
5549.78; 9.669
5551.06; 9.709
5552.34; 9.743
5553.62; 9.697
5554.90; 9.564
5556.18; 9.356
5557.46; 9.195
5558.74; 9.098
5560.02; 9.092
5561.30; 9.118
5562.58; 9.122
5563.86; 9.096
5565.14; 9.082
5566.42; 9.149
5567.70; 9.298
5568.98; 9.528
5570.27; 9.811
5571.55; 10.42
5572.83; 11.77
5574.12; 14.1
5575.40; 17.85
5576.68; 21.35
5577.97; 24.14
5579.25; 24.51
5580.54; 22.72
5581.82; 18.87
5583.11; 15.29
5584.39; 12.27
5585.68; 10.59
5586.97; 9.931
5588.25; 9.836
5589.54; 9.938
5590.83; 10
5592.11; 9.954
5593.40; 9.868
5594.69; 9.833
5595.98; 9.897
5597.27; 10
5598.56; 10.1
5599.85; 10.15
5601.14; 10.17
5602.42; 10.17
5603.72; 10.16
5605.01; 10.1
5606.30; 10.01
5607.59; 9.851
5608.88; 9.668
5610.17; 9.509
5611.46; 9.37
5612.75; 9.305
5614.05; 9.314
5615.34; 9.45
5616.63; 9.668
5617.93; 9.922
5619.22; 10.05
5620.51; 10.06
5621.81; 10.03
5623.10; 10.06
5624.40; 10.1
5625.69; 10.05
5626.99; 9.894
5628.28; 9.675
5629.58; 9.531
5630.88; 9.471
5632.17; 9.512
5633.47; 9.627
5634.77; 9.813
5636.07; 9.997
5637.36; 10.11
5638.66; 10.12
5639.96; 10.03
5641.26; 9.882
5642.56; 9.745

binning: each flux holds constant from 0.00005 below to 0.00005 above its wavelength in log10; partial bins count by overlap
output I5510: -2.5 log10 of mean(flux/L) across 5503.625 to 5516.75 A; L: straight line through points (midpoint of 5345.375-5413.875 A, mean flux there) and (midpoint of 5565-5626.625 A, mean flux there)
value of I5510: 0.36 mag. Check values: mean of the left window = 12.7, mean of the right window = 11.6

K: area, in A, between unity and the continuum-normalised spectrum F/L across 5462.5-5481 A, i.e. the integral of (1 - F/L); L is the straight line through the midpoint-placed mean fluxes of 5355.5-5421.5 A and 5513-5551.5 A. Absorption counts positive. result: 1.81 A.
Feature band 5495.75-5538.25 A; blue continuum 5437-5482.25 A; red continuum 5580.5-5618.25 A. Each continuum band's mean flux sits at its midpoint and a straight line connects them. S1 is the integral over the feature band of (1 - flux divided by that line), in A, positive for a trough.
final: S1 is 8.7 A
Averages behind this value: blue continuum 11.4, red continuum 10.7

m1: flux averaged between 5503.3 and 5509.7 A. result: 9.05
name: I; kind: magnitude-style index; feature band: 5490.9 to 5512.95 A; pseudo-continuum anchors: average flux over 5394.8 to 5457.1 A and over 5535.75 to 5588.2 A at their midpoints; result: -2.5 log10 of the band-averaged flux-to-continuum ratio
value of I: 0.438 mag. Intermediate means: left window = 16.2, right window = 11.6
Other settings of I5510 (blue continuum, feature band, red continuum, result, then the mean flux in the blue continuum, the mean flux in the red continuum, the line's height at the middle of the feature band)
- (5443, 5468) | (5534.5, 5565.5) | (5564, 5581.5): 0.47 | 11.8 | 14.8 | 14.2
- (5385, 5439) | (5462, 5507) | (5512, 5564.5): 0.24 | 15.9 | 8.99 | 11.9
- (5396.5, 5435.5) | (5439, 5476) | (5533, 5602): 0.38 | 18.2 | 11.2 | 16.3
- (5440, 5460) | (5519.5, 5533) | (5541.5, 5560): 0.15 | 12.3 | 9.42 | 10.1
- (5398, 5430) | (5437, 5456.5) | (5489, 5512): 0.19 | 18.8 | 9.1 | 15.2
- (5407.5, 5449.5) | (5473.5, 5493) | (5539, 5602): 0.47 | 16.6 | 11.4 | 14.6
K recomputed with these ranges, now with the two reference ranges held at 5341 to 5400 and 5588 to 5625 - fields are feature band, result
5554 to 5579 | -4.52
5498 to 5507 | 0.88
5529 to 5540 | 1.15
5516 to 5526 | 1.62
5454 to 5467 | -1.56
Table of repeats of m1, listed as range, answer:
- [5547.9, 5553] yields 9.7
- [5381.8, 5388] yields 6.39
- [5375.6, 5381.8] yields 9.38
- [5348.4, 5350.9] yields 8.72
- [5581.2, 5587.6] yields 13.4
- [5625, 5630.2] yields 9.8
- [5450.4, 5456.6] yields 12.1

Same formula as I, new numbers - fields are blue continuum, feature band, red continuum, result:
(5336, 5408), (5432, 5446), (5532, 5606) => -0.25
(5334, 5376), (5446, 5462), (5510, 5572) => -0.21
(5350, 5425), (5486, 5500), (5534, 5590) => 0.33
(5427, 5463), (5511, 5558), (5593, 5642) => 0.27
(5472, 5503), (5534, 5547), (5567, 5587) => 0.38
